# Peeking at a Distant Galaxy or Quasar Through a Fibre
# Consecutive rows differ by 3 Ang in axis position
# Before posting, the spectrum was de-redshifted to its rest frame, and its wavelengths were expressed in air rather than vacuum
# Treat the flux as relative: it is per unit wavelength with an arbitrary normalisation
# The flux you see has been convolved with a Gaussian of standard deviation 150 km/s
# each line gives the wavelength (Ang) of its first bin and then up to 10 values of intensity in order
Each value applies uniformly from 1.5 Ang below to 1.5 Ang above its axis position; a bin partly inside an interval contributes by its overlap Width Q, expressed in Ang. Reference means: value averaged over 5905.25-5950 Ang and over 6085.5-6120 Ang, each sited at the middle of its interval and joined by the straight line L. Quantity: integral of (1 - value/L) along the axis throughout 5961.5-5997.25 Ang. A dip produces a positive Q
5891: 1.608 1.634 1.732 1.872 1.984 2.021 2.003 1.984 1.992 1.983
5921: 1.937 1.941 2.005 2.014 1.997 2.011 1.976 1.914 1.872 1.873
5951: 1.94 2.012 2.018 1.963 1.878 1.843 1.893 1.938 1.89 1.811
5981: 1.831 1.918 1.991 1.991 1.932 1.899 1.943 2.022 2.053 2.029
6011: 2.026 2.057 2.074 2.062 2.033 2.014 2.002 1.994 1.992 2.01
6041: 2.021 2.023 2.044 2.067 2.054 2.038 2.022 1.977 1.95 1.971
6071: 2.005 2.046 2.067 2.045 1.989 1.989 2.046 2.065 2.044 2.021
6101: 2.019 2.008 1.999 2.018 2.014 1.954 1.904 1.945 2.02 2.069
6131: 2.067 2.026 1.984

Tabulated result 1.4 Ang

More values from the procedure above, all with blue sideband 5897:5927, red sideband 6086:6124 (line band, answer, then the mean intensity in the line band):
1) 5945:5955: 0.20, 1.93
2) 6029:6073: -0.48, 2.01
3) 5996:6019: -0.48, 2.02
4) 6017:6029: -0.32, 2.04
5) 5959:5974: 0.54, 1.9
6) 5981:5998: 0.35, 1.94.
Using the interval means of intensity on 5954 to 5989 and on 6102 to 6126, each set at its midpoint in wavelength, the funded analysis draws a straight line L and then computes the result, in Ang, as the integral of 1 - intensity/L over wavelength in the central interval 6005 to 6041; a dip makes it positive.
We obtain -1.67 Ang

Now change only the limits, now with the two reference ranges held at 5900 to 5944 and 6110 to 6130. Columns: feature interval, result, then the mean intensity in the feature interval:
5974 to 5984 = 0.6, 1.85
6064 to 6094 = -0.5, 2.02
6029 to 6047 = -0.2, 2.01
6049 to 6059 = -0.3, 2.05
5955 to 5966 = 0.2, 1.94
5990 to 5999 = 0.2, 1.93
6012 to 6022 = -0.4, 2.06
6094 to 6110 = -0.2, 2.02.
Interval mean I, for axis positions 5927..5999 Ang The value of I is 1.93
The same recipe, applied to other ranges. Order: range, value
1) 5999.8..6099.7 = 2.03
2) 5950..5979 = 1.92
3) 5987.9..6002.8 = 1.96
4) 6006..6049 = 2.03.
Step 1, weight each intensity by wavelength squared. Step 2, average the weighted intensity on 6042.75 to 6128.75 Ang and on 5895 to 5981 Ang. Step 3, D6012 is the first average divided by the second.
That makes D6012 1.1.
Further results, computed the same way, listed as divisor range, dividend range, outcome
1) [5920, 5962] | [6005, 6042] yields 1.06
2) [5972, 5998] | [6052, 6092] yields 1.09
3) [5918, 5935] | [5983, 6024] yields 1.04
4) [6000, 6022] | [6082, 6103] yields 1.02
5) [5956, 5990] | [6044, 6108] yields 1.10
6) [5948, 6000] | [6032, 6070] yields 1.07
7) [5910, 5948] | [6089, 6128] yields 1.08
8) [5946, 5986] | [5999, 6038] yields 1.08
